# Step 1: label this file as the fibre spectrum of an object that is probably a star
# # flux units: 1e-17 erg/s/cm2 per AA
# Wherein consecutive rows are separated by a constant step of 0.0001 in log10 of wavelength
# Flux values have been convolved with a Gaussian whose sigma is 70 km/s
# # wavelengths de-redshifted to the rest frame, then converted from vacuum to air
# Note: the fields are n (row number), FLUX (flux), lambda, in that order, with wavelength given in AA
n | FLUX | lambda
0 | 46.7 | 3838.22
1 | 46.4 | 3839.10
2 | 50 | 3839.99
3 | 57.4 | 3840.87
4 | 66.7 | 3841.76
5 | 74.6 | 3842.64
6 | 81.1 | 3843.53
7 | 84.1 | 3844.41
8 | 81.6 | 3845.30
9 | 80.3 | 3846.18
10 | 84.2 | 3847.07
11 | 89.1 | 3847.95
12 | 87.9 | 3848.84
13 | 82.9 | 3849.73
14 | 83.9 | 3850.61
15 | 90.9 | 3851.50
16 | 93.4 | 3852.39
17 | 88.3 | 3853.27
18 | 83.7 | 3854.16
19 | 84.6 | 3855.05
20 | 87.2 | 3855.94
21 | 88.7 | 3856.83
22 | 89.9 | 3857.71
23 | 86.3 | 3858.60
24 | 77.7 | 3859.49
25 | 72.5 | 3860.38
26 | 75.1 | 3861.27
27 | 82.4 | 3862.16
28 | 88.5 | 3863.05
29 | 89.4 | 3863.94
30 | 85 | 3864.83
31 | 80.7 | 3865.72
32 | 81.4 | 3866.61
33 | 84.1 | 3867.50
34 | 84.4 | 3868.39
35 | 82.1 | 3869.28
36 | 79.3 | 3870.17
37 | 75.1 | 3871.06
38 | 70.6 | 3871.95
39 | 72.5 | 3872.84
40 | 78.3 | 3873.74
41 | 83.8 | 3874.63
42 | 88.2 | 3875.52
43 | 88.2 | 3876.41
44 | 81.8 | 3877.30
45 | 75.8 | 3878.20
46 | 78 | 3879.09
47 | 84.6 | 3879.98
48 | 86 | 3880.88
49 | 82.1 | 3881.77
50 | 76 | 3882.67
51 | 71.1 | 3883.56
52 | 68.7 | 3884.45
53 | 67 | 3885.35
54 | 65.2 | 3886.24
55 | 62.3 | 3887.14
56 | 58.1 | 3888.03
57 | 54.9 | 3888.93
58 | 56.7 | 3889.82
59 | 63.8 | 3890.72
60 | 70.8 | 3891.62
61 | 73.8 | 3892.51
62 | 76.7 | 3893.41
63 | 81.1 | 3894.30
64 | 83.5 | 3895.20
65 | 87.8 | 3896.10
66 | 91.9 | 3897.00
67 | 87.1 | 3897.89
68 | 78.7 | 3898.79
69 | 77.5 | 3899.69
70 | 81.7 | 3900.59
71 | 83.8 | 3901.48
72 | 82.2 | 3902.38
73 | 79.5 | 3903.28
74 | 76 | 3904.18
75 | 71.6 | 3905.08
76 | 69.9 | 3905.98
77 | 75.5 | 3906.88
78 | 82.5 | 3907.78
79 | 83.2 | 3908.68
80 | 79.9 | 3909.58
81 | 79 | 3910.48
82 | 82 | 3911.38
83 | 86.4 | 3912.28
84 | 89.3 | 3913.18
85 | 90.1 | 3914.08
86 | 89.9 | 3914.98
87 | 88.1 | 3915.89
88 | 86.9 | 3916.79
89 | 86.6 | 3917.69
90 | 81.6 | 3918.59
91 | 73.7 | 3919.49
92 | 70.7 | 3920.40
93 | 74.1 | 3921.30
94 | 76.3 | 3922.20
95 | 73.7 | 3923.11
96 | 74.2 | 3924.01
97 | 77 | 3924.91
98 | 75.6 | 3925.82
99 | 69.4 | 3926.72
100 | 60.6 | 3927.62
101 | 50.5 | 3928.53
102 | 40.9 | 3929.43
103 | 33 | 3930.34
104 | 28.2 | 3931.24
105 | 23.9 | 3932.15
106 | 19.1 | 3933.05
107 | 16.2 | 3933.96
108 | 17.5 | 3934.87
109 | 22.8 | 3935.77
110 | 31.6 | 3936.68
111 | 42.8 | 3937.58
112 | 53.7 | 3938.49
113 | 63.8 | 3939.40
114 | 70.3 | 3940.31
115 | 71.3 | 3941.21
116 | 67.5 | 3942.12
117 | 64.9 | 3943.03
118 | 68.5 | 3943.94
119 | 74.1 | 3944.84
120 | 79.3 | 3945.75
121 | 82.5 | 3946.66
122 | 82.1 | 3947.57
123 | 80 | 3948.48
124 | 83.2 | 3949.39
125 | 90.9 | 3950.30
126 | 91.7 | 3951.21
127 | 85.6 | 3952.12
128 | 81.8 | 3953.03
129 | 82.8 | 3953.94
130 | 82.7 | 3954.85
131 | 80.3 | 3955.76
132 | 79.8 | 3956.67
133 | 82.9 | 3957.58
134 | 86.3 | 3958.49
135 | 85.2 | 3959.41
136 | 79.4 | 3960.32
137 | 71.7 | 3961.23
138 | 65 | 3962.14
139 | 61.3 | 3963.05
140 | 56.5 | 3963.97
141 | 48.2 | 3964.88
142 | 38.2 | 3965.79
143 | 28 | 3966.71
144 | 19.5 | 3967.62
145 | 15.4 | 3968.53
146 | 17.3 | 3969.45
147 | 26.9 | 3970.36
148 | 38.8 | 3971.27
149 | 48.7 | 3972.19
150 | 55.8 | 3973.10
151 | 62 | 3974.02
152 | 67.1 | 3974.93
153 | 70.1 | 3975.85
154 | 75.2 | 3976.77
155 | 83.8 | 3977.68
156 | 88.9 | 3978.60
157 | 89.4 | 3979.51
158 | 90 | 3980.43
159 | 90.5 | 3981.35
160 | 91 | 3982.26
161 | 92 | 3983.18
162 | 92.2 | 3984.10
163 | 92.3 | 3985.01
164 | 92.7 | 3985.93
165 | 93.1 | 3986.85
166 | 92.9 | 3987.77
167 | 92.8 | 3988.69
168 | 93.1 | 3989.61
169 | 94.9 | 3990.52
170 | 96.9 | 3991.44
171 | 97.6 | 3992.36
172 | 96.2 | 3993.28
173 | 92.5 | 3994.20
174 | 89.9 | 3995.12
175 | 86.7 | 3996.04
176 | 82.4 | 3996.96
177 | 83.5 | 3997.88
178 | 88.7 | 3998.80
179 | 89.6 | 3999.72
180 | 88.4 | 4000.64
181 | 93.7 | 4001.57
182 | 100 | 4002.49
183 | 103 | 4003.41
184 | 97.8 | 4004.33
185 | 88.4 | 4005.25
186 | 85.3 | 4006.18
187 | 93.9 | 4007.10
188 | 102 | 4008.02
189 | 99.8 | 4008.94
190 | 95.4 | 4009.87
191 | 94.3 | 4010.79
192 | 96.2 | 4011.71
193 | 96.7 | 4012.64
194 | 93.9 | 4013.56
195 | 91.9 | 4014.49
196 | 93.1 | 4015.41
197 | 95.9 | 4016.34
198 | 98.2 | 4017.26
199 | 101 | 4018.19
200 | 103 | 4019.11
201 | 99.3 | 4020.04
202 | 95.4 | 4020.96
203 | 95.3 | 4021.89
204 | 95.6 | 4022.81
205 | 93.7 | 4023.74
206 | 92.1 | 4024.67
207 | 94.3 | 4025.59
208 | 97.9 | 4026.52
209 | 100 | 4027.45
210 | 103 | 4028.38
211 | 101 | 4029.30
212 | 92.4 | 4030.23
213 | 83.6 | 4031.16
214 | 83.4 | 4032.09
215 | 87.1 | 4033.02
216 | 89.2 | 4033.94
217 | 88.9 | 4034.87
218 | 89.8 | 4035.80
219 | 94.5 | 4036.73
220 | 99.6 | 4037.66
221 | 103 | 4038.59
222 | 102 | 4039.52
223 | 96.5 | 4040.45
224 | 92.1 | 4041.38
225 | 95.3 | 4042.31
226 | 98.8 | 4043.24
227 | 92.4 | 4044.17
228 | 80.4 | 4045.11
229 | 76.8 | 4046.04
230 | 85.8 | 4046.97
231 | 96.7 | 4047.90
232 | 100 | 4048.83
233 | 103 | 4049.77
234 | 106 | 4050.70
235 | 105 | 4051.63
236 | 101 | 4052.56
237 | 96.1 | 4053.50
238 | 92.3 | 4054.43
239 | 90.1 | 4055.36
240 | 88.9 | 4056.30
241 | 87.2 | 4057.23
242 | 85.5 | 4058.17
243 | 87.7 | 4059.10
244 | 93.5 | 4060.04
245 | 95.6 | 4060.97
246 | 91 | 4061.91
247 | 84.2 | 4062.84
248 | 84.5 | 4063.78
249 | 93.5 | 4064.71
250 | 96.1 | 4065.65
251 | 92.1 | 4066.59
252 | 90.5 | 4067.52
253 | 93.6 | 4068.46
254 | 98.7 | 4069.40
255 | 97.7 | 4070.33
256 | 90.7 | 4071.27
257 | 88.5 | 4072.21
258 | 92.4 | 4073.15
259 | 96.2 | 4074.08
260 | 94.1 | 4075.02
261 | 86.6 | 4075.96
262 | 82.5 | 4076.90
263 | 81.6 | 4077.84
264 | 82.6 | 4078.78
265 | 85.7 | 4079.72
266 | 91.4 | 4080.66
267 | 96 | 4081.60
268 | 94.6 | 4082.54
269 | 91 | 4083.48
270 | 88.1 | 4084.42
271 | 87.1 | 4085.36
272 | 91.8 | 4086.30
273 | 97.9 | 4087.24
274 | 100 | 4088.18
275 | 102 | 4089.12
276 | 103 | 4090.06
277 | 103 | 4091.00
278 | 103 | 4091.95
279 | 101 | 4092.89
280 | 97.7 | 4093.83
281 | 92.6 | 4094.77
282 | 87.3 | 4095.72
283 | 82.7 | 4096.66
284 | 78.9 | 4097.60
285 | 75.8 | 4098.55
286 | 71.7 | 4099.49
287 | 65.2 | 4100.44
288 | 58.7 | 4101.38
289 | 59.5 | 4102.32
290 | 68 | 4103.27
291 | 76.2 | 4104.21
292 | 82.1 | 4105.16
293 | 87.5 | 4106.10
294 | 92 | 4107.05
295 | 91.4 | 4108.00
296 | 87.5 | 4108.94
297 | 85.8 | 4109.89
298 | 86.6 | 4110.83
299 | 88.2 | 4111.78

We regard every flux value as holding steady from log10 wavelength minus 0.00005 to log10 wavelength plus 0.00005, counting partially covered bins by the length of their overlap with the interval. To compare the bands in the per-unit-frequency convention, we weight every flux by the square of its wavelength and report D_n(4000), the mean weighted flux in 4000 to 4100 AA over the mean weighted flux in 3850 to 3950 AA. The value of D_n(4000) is 1.37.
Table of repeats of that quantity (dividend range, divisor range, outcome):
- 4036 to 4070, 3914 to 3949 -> 1.60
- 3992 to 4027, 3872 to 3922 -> 1.28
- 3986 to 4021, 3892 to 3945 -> 1.43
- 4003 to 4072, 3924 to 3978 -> 1.65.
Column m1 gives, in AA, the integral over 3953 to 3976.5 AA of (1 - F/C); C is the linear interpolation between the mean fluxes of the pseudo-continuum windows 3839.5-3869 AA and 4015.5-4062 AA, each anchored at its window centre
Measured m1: 8.05 AA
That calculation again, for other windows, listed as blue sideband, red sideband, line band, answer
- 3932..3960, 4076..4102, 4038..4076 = -4.5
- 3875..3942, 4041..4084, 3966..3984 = 4.2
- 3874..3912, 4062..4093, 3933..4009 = 9.0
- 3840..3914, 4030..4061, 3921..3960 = 9.2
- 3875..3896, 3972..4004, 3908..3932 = 1.7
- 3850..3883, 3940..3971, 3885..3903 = 0.8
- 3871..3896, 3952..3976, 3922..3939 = 5.1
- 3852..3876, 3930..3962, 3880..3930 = -1.4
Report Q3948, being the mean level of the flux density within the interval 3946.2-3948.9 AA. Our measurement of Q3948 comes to 81.4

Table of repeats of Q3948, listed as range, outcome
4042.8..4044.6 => 95.7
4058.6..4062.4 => 91.9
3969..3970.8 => 22.1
